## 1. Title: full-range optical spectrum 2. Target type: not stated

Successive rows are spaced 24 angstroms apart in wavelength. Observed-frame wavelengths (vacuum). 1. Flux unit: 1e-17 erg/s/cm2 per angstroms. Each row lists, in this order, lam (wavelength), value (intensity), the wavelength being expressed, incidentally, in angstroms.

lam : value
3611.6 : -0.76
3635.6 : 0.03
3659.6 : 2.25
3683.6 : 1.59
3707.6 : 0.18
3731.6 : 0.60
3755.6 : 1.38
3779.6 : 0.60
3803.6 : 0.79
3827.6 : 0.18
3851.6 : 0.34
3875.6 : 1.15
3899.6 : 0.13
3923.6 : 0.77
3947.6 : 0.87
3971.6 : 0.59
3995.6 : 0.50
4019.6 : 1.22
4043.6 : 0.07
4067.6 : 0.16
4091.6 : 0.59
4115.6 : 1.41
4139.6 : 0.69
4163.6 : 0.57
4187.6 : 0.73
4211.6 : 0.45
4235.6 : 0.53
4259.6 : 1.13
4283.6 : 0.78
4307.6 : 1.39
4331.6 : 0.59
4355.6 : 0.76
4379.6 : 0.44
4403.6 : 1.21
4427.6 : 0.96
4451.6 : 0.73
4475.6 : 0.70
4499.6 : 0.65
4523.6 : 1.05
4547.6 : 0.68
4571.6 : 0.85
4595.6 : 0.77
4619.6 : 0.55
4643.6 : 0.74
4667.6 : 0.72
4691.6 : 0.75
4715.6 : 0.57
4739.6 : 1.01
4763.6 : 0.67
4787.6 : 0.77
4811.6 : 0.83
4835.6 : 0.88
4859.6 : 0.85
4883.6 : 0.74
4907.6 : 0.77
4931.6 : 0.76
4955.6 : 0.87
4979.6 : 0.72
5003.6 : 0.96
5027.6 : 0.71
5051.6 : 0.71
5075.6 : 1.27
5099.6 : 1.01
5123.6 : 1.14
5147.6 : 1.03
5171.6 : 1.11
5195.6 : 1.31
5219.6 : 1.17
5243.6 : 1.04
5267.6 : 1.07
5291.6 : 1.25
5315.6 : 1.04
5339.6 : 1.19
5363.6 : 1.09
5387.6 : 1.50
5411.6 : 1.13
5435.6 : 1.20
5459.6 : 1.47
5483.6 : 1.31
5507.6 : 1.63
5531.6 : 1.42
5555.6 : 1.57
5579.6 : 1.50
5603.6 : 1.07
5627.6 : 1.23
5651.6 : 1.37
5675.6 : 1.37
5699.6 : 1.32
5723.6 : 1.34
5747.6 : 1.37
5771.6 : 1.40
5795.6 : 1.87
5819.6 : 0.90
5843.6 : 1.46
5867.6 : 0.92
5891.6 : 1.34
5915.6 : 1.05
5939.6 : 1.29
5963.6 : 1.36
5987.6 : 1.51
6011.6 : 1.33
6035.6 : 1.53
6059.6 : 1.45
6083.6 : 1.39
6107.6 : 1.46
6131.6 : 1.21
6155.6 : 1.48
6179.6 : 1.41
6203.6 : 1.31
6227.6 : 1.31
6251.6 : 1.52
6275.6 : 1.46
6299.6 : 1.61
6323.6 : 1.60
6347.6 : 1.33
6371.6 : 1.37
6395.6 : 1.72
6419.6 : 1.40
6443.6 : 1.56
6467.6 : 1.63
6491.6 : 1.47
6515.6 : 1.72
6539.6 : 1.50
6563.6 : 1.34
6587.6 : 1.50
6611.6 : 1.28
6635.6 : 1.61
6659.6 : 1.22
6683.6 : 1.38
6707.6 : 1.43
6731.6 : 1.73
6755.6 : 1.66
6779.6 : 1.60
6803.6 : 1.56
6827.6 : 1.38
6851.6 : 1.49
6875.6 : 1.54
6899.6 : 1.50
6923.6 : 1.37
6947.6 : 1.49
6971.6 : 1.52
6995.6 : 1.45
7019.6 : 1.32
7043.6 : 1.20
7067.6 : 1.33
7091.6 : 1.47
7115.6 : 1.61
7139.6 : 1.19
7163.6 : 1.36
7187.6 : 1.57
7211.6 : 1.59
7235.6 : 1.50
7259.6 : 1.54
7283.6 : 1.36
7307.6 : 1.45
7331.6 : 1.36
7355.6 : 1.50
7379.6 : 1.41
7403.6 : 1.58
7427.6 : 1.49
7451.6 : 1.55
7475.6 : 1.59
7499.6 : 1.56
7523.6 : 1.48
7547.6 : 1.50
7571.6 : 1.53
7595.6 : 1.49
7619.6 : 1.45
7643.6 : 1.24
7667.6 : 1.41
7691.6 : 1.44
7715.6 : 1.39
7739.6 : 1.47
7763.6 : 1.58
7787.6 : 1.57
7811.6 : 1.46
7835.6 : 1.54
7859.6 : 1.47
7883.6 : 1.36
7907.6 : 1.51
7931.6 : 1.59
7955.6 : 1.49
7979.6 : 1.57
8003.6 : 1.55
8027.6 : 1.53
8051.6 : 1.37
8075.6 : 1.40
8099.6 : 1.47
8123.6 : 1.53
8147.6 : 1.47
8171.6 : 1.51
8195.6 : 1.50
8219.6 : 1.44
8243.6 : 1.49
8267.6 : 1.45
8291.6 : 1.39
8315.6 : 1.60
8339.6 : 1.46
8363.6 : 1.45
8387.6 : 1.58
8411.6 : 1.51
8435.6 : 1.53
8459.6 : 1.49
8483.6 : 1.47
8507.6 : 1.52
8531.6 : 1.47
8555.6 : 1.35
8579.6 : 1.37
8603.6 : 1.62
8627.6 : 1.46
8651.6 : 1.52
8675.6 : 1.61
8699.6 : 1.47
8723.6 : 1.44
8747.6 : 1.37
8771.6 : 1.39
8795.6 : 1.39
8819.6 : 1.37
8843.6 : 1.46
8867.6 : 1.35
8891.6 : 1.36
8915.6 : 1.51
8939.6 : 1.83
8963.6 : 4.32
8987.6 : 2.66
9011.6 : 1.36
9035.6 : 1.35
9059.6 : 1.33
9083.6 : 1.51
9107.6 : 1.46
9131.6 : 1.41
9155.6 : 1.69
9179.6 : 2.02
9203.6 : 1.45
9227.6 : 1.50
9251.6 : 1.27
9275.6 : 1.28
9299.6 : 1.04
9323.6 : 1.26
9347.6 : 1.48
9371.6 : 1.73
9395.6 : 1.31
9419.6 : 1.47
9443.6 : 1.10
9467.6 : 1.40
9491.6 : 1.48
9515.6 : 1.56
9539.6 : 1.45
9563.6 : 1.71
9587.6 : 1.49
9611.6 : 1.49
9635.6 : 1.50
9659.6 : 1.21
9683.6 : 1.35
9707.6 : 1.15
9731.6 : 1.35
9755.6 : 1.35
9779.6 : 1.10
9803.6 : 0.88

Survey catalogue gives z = 0.364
